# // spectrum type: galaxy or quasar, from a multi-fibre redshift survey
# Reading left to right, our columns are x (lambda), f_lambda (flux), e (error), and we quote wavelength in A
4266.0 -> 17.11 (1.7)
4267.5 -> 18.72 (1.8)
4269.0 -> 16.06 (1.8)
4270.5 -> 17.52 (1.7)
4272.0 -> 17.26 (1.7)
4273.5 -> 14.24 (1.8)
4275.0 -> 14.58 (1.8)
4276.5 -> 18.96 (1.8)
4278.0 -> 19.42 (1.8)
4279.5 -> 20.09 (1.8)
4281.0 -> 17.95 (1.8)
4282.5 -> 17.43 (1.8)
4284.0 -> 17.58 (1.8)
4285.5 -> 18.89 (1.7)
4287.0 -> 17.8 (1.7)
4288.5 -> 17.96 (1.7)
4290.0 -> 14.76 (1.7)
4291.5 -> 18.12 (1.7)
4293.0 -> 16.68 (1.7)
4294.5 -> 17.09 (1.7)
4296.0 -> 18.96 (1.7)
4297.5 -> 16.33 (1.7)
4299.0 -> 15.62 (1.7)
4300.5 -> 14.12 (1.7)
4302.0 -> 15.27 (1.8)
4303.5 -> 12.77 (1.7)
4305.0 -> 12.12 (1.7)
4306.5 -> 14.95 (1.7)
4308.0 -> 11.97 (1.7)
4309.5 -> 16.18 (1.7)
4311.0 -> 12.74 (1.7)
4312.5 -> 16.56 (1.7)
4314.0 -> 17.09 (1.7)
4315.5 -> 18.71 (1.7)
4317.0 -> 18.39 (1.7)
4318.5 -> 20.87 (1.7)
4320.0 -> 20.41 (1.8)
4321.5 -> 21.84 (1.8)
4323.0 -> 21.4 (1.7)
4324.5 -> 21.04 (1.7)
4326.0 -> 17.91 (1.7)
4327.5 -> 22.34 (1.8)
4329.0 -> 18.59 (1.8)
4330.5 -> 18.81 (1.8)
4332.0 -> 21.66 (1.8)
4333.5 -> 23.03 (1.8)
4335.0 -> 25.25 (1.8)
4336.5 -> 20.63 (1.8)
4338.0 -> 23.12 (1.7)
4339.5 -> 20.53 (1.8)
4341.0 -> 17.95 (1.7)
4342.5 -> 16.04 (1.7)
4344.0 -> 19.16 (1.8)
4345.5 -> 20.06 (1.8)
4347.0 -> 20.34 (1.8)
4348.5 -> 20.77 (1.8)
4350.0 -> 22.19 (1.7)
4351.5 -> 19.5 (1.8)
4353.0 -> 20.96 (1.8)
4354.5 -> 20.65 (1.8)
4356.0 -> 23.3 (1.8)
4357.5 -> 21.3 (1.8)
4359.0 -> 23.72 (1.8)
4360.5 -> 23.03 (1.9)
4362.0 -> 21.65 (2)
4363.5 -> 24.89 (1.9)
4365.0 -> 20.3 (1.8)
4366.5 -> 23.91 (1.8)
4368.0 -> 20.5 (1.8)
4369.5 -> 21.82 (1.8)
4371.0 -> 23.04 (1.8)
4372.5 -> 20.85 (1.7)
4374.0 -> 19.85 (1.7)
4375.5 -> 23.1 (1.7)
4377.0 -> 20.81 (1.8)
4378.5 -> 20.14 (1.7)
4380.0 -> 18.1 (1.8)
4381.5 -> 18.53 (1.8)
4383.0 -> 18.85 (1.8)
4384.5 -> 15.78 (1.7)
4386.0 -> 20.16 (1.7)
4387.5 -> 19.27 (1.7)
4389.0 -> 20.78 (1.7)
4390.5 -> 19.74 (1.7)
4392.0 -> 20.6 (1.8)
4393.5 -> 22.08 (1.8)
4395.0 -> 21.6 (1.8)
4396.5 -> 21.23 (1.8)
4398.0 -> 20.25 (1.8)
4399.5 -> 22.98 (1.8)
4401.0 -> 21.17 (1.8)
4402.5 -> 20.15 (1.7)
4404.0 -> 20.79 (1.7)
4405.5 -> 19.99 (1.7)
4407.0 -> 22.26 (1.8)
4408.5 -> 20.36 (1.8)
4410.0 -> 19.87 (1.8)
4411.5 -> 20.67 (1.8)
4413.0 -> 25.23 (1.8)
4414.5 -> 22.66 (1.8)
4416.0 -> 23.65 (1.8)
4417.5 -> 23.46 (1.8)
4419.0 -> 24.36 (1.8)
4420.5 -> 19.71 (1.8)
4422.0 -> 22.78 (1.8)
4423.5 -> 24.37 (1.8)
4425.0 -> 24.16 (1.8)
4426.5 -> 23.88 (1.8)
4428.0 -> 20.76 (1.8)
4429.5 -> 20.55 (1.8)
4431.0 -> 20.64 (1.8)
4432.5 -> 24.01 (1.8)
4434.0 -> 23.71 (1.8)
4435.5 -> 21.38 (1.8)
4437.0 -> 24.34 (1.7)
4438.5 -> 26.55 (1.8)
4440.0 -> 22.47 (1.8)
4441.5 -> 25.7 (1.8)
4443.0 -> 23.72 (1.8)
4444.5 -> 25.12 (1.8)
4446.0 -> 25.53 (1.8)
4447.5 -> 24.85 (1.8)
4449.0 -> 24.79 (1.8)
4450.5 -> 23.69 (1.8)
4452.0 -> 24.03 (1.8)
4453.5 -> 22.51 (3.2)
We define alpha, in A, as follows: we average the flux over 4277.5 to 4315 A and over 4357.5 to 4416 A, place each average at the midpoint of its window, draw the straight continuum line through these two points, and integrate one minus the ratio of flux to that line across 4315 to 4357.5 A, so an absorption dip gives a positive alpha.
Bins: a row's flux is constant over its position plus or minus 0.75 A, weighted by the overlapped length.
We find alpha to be -5.0 A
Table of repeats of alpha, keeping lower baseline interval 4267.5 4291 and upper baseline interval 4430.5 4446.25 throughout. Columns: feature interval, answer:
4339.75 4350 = 0.4 A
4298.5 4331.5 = 2.8 A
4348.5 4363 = -0.9 A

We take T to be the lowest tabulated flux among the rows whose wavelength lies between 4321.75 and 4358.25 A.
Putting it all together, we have 16.04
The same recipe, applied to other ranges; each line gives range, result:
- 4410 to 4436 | 19.71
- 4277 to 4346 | 11.97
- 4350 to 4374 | 19.5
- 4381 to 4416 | 15.78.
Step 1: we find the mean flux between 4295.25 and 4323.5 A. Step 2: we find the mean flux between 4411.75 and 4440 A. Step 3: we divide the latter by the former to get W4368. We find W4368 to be 1.39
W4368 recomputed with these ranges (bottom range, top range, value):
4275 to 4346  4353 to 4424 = 1.18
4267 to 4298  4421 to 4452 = 1.35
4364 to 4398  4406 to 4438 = 1.10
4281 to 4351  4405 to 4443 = 1.24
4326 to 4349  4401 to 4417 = 1.05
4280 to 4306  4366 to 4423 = 1.28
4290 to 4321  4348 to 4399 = 1.29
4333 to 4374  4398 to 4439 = 1.04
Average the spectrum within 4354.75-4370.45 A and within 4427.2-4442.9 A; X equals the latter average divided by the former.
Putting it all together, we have 1.03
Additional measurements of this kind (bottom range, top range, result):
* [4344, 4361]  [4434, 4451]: 1.14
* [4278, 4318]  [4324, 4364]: 1.28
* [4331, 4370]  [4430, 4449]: 1.12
